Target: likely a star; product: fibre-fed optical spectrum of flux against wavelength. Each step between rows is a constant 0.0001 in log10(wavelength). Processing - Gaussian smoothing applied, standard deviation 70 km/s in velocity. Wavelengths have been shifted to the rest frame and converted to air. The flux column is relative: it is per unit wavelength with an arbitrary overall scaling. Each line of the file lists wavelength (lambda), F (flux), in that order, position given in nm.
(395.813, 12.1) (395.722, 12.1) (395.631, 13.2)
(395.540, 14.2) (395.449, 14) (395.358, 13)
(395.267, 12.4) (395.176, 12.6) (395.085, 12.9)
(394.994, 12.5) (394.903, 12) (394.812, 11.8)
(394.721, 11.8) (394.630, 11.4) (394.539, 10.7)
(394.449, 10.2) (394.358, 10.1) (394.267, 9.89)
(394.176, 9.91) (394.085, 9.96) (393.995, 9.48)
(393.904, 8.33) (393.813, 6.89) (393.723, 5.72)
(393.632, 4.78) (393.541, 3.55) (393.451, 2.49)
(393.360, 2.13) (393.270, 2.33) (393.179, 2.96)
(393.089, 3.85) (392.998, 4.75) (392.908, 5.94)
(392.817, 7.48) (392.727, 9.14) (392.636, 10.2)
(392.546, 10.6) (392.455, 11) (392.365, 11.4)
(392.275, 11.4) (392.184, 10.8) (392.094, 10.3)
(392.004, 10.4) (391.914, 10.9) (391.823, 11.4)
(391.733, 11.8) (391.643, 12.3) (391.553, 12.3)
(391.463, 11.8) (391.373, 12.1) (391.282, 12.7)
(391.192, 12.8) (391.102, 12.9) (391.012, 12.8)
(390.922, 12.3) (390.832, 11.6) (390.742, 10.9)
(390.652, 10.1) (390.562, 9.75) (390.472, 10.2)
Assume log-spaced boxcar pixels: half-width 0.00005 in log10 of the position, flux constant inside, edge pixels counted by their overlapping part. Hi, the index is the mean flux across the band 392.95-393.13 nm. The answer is 4.34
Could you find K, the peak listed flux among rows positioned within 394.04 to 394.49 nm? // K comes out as 10.2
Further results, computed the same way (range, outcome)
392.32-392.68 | 11.4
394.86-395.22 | 12.9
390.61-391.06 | 12.8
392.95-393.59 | 4.75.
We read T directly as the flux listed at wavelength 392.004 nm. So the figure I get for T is 10.4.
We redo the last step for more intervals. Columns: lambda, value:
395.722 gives 12.1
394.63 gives 11.4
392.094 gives 10.3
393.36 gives 2.13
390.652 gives 10.1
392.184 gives 10.8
